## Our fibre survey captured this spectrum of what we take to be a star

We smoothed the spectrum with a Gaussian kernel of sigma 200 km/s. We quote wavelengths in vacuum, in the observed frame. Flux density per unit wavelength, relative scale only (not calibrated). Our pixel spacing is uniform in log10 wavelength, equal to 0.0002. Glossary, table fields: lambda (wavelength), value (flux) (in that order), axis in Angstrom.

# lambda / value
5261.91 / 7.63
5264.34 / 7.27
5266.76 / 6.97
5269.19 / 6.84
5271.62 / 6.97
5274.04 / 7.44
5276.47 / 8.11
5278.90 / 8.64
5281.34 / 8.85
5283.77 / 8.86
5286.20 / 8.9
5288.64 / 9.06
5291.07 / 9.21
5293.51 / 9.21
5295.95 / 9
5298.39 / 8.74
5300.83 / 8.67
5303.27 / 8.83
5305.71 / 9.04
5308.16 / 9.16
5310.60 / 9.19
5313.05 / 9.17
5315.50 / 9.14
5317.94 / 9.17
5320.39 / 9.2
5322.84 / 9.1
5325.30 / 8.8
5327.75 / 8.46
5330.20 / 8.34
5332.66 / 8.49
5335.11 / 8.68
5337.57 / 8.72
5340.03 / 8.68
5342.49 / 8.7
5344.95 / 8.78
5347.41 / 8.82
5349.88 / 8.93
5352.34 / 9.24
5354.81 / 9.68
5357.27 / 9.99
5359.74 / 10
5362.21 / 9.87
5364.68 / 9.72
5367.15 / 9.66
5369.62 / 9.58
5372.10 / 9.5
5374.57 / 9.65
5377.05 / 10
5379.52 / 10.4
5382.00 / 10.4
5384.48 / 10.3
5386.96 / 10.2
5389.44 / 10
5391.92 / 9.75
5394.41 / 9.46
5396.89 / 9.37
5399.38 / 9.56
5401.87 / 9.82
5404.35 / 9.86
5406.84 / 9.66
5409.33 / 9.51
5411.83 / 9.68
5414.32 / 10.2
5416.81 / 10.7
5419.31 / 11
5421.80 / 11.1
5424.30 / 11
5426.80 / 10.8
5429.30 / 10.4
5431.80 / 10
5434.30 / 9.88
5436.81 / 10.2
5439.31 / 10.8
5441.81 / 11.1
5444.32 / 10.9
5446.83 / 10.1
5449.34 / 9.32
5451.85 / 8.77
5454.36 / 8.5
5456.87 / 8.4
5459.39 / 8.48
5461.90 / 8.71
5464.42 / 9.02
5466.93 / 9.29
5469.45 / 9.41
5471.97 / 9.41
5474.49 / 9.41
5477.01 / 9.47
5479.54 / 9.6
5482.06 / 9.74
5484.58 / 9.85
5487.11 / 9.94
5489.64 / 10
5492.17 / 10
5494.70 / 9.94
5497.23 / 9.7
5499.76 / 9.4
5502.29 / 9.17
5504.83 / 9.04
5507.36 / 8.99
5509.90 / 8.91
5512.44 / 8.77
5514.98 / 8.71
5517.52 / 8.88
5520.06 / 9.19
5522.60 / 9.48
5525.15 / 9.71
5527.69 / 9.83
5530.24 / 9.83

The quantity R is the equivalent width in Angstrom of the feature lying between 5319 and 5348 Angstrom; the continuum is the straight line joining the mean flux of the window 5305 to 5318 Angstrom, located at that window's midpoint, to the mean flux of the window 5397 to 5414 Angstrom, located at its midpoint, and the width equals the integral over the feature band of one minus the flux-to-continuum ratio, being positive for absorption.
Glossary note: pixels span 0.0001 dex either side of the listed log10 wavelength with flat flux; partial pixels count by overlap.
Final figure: 1.7 Angstrom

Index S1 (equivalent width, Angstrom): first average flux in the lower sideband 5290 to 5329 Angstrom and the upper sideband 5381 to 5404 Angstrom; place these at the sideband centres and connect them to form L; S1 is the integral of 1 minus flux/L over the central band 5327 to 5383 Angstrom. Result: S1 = 1.0 Angstrom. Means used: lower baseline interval 9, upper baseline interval 9.87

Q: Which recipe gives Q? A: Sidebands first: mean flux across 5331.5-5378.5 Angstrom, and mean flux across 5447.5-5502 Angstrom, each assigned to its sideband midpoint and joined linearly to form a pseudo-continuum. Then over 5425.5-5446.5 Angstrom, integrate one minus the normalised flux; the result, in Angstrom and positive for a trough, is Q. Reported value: -2.6 Angstrom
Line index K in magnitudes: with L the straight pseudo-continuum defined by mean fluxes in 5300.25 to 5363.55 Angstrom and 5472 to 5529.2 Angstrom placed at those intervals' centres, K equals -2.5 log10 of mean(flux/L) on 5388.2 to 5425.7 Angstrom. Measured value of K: -0.094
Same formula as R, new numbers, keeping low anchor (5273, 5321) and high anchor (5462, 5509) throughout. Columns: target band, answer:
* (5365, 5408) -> -3.1 Angstrom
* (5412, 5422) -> -1.4 Angstrom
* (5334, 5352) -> 0.5 Angstrom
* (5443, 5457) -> -0.1 Angstrom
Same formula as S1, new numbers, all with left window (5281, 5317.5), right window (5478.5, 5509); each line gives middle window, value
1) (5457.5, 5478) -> 0.87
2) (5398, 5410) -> -0.46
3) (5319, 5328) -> 0.14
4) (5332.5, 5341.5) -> 0.46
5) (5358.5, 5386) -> -2.04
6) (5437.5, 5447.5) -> -1.36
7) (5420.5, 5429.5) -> -1.42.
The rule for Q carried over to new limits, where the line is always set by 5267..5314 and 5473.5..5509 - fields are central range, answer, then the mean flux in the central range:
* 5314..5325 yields -0.5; 9.12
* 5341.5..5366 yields -1.3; 9.38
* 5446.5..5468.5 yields 1.2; 8.91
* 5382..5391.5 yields -1.1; 10.2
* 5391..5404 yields -0.7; 9.61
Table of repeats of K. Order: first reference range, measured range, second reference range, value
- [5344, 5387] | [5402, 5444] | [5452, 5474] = -0.126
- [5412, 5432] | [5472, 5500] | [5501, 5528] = -0.016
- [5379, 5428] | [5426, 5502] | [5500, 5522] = -0.020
